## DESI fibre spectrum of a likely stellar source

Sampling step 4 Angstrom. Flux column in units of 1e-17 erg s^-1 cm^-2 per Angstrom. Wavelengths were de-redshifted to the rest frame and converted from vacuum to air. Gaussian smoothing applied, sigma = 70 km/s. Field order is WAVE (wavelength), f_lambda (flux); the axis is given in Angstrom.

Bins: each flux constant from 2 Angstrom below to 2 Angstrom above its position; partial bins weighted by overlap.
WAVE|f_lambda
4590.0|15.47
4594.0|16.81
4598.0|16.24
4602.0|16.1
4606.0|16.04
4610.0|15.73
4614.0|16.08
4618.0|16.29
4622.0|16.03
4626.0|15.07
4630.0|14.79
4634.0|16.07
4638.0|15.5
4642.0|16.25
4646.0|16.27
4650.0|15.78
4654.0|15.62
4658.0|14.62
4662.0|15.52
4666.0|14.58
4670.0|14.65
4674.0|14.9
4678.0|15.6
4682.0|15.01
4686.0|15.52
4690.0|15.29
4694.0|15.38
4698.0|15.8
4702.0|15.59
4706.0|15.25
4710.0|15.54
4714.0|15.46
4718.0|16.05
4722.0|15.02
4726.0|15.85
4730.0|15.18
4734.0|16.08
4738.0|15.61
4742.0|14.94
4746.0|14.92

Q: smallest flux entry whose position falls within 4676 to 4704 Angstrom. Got 15.01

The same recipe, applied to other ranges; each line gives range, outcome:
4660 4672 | 14.58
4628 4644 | 14.79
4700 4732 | 15.02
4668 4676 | 14.65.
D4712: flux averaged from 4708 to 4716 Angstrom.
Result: 15.5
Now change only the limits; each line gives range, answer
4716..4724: 15.5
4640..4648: 16.3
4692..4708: 15.5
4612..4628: 15.9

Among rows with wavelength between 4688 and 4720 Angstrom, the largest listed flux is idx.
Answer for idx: 16.05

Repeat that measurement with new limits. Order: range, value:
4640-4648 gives 16.27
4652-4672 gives 15.62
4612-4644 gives 16.29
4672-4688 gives 15.6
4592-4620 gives 16.81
